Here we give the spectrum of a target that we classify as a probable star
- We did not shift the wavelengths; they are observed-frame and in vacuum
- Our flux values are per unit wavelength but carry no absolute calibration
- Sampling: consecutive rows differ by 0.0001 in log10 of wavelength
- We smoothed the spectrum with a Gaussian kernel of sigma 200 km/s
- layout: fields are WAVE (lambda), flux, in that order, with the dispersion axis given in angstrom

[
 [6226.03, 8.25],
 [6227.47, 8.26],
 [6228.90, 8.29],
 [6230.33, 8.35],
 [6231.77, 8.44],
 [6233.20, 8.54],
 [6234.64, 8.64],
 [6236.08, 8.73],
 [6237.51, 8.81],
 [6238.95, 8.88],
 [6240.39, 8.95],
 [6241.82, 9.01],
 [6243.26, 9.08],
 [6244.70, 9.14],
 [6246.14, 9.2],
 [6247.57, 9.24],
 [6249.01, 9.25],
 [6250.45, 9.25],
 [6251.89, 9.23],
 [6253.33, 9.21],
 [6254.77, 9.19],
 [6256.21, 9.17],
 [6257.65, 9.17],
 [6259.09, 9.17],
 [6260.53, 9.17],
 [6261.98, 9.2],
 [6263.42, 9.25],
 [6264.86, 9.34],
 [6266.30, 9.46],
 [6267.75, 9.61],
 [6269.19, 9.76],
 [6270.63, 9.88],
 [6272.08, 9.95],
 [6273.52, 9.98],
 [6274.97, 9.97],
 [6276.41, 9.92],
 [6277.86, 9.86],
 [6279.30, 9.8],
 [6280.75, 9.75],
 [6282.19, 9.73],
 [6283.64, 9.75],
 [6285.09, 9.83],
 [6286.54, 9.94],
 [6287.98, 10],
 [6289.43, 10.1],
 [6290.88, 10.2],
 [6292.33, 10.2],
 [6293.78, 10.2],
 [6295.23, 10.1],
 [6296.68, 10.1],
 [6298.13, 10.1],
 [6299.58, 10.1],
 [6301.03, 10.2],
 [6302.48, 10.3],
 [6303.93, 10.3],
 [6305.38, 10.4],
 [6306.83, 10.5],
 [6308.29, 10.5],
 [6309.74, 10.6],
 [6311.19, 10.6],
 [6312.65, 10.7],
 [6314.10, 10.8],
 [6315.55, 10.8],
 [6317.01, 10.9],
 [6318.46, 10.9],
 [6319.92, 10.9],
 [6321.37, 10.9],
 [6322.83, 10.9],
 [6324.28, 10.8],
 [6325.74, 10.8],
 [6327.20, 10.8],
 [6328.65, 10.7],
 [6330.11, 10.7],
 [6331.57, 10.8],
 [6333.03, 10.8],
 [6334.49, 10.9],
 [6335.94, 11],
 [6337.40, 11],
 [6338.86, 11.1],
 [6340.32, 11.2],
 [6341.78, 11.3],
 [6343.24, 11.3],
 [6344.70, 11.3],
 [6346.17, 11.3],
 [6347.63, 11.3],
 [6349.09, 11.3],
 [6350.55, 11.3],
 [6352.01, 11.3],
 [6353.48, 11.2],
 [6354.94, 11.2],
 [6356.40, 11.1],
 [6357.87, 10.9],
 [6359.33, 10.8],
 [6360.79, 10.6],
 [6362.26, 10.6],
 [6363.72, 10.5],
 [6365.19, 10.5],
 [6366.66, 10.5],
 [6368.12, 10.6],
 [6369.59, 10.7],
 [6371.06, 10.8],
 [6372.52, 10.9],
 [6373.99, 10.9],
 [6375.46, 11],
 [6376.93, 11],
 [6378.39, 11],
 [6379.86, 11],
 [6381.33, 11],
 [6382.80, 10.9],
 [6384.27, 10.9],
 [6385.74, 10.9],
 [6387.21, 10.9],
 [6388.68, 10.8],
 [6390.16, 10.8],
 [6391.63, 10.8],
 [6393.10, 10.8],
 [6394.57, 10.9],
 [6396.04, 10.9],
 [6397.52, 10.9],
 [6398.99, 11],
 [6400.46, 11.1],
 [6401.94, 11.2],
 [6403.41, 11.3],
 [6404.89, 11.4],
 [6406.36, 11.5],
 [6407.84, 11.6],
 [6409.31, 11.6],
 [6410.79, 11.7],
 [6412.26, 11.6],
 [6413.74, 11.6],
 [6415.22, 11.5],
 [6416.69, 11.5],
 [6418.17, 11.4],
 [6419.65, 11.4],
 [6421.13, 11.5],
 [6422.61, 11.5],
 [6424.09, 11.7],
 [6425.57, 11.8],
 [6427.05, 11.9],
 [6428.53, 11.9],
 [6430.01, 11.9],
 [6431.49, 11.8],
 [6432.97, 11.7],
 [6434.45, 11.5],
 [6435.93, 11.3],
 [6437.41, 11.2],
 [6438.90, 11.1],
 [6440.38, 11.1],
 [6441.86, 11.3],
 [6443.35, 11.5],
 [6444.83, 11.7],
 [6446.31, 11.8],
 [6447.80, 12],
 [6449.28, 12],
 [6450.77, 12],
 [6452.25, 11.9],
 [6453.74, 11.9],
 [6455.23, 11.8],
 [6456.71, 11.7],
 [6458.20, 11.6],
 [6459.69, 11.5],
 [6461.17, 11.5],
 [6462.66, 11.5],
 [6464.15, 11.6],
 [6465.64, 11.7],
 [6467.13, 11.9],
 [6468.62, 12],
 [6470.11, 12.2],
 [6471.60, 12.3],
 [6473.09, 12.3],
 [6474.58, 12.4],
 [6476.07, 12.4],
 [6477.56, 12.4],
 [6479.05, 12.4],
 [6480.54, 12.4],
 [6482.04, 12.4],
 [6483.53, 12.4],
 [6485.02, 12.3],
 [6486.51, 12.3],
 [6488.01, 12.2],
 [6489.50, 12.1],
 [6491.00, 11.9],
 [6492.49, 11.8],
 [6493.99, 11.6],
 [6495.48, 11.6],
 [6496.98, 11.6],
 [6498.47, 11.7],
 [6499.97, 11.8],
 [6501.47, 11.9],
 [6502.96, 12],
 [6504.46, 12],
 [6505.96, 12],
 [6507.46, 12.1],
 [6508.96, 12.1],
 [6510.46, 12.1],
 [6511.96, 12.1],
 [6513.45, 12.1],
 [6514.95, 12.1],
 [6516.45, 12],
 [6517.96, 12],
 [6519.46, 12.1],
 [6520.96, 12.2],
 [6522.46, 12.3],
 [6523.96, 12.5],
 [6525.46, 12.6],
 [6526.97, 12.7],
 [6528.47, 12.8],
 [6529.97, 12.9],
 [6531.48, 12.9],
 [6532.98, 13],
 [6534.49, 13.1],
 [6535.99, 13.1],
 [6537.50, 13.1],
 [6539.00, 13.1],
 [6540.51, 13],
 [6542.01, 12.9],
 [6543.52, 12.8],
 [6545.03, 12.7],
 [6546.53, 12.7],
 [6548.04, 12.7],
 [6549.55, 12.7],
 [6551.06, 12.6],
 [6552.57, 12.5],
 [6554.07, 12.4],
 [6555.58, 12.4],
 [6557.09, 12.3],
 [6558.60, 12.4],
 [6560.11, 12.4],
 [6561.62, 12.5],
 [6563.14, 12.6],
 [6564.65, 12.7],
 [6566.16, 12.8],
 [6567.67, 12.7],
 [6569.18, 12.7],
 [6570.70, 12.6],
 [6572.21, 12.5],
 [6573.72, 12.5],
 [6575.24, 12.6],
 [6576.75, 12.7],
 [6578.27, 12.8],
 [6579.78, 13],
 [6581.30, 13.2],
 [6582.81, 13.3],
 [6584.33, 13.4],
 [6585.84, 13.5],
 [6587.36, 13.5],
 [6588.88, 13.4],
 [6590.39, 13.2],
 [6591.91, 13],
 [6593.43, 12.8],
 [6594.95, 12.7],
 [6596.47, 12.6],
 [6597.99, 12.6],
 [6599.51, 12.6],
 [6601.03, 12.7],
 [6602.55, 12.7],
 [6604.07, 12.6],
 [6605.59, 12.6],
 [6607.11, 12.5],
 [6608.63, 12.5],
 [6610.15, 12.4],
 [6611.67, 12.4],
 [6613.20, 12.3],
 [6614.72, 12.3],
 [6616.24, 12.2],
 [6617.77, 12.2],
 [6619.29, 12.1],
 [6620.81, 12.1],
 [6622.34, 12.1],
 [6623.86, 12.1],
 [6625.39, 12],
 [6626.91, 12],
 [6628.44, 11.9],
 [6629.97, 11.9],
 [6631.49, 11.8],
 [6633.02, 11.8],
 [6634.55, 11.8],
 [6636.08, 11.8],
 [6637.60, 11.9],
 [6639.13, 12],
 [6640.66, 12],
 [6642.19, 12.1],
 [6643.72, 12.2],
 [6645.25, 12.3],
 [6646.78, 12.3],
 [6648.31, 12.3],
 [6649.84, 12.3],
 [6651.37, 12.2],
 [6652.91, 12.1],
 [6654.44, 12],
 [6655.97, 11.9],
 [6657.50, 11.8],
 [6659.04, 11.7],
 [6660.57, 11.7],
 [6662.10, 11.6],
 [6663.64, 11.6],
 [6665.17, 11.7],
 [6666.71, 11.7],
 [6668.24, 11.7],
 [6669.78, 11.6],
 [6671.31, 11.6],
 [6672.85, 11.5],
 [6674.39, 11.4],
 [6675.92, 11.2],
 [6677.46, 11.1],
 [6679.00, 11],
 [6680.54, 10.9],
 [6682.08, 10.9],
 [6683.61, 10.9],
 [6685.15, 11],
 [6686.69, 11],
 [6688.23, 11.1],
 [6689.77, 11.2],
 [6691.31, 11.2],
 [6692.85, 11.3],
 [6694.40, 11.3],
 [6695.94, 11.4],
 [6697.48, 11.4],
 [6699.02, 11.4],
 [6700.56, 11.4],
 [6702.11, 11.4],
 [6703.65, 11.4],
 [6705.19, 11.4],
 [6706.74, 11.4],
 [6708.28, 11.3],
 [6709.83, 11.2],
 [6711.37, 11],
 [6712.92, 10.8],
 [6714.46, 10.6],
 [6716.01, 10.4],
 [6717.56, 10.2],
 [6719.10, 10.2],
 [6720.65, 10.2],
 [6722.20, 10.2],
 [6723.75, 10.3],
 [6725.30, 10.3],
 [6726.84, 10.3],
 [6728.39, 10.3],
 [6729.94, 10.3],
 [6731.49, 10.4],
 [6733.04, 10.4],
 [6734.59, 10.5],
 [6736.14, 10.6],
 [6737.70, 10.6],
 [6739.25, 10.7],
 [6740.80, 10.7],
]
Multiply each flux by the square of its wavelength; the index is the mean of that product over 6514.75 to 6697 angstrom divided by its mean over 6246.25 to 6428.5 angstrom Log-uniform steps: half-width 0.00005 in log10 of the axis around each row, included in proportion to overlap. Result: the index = 1.3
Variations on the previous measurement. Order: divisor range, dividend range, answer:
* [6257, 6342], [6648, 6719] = 1.24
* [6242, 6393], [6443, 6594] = 1.27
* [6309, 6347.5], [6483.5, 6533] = 1.18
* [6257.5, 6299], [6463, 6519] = 1.32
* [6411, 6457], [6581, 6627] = 1.14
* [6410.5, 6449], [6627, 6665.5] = 1.10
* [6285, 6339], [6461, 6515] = 1.21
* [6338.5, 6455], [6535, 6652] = 1.18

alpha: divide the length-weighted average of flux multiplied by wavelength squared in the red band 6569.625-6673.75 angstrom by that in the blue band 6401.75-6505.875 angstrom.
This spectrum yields 1.1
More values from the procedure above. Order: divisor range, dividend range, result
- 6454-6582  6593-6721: 0.99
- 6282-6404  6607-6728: 1.18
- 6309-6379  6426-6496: 1.13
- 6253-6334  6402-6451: 1.19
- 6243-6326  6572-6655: 1.38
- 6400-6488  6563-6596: 1.15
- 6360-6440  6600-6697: 1.14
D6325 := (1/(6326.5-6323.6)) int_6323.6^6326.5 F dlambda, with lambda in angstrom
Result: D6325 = 10.8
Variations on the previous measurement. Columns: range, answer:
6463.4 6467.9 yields 11.7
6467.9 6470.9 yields 12.1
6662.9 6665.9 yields 11.7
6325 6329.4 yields 10.8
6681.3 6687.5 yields 11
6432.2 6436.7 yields 11.5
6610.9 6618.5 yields 12.3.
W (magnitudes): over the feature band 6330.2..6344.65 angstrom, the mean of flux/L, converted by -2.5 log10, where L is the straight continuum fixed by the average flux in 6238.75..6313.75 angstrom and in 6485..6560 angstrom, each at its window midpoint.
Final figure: -0.06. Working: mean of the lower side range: 9.75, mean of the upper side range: 12.4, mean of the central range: 11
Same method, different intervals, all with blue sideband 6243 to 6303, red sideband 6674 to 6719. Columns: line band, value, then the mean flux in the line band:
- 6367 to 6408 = -0.09 mag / 11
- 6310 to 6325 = -0.10 mag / 10.8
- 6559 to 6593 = -0.20 mag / 12.9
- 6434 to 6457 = -0.14 mag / 11.6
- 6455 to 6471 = -0.14 mag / 11.7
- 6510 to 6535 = -0.18 mag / 12.4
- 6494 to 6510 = -0.14 mag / 11.9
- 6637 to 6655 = -0.11 mag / 12.1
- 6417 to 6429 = -0.14 mag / 11.6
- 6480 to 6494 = -0.17 mag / 12.2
